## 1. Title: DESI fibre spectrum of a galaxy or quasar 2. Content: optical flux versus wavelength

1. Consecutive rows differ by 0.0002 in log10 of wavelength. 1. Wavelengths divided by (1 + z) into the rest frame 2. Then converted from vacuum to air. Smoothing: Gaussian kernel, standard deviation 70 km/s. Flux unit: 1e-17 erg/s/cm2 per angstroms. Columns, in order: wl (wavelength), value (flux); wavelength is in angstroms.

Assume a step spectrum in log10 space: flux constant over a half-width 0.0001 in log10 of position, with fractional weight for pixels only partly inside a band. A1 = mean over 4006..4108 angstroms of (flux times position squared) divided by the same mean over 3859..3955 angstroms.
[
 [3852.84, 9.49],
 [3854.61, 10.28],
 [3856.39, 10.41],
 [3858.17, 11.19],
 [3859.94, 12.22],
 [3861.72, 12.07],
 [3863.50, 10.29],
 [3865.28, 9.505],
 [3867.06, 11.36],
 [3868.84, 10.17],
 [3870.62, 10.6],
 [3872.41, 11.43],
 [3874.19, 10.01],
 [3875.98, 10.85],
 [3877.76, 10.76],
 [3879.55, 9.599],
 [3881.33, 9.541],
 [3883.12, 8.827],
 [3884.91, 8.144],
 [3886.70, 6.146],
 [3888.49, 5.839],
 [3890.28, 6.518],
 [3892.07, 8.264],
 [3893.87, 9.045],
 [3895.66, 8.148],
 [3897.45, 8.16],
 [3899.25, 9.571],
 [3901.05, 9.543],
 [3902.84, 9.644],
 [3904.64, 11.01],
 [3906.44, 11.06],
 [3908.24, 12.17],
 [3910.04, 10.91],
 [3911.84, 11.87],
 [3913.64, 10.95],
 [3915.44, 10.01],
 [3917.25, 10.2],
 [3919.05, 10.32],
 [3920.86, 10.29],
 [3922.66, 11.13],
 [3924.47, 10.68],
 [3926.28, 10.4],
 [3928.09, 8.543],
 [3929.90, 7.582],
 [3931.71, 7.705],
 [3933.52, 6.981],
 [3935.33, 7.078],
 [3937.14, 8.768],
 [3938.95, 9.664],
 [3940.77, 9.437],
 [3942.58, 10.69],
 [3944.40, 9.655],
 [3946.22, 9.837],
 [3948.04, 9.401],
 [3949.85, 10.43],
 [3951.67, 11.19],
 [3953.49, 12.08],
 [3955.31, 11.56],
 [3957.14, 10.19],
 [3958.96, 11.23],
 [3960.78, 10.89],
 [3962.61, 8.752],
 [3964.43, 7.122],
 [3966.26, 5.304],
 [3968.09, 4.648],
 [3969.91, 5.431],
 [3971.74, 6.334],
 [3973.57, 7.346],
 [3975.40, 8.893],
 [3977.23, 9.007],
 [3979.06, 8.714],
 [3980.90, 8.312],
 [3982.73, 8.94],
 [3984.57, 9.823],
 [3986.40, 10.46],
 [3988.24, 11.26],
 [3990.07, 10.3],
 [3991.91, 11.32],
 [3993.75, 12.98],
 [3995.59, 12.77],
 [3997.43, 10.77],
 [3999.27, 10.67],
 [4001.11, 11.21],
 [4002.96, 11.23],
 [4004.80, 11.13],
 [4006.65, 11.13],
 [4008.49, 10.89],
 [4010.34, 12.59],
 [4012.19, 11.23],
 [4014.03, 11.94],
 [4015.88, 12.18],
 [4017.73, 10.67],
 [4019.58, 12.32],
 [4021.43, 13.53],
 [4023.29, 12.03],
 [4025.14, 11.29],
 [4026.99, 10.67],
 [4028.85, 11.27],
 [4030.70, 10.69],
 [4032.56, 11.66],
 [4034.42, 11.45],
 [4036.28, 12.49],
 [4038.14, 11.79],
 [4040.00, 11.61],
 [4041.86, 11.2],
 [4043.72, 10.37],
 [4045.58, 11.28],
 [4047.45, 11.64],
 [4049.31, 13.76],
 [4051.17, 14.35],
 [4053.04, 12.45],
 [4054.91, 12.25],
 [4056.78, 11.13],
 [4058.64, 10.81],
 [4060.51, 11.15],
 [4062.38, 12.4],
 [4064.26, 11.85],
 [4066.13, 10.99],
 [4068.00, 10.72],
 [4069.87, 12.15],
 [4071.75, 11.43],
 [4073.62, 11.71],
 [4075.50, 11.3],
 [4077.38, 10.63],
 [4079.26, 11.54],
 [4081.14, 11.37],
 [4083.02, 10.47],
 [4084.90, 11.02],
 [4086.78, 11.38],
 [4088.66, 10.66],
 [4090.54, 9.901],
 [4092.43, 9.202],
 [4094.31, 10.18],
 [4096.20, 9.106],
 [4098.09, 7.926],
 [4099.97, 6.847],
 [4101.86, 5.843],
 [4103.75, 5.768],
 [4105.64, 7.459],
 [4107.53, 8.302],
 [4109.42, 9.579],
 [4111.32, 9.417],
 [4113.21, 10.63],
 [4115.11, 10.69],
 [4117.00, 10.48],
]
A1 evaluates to 1.2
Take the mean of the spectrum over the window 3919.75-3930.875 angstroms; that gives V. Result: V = 9.76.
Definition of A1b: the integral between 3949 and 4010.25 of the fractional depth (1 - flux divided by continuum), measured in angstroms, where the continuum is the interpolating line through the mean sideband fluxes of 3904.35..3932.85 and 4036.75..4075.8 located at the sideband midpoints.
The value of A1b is 6.27 angstroms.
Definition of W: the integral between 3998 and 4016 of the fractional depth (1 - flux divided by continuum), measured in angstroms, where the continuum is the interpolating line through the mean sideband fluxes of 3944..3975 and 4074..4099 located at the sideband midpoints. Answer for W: -3.66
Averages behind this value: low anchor 8.89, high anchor 10.4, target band 11.4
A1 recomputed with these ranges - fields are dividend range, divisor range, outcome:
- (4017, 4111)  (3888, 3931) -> 1.20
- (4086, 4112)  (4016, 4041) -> 0.77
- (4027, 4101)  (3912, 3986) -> 1.28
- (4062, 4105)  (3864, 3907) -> 1.20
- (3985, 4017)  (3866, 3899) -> 1.33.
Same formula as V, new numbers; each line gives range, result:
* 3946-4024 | 10.2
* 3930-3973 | 8.85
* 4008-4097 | 11.4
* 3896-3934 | 9.94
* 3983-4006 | 11.1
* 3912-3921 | 10.5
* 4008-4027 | 11.8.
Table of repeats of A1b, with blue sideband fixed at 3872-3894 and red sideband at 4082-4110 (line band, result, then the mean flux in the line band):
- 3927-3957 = -2.1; 9.44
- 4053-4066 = -4.0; 11.6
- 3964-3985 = 3.3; 7.44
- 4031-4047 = -4.7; 11.4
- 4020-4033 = -4.0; 11.6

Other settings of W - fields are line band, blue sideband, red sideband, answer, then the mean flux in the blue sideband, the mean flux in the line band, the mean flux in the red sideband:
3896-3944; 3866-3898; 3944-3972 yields -3.7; 9.09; 9.76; 9.05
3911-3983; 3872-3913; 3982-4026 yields 8.0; 9.43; 9.19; 11.4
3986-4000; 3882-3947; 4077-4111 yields -3.1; 9.3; 11.4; 9.26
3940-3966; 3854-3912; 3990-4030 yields 1.7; 9.82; 10.1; 11.6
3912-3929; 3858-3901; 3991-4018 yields -0.3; 9.48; 10.3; 11.5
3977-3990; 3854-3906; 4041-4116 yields 0.7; 9.63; 9.58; 10.5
